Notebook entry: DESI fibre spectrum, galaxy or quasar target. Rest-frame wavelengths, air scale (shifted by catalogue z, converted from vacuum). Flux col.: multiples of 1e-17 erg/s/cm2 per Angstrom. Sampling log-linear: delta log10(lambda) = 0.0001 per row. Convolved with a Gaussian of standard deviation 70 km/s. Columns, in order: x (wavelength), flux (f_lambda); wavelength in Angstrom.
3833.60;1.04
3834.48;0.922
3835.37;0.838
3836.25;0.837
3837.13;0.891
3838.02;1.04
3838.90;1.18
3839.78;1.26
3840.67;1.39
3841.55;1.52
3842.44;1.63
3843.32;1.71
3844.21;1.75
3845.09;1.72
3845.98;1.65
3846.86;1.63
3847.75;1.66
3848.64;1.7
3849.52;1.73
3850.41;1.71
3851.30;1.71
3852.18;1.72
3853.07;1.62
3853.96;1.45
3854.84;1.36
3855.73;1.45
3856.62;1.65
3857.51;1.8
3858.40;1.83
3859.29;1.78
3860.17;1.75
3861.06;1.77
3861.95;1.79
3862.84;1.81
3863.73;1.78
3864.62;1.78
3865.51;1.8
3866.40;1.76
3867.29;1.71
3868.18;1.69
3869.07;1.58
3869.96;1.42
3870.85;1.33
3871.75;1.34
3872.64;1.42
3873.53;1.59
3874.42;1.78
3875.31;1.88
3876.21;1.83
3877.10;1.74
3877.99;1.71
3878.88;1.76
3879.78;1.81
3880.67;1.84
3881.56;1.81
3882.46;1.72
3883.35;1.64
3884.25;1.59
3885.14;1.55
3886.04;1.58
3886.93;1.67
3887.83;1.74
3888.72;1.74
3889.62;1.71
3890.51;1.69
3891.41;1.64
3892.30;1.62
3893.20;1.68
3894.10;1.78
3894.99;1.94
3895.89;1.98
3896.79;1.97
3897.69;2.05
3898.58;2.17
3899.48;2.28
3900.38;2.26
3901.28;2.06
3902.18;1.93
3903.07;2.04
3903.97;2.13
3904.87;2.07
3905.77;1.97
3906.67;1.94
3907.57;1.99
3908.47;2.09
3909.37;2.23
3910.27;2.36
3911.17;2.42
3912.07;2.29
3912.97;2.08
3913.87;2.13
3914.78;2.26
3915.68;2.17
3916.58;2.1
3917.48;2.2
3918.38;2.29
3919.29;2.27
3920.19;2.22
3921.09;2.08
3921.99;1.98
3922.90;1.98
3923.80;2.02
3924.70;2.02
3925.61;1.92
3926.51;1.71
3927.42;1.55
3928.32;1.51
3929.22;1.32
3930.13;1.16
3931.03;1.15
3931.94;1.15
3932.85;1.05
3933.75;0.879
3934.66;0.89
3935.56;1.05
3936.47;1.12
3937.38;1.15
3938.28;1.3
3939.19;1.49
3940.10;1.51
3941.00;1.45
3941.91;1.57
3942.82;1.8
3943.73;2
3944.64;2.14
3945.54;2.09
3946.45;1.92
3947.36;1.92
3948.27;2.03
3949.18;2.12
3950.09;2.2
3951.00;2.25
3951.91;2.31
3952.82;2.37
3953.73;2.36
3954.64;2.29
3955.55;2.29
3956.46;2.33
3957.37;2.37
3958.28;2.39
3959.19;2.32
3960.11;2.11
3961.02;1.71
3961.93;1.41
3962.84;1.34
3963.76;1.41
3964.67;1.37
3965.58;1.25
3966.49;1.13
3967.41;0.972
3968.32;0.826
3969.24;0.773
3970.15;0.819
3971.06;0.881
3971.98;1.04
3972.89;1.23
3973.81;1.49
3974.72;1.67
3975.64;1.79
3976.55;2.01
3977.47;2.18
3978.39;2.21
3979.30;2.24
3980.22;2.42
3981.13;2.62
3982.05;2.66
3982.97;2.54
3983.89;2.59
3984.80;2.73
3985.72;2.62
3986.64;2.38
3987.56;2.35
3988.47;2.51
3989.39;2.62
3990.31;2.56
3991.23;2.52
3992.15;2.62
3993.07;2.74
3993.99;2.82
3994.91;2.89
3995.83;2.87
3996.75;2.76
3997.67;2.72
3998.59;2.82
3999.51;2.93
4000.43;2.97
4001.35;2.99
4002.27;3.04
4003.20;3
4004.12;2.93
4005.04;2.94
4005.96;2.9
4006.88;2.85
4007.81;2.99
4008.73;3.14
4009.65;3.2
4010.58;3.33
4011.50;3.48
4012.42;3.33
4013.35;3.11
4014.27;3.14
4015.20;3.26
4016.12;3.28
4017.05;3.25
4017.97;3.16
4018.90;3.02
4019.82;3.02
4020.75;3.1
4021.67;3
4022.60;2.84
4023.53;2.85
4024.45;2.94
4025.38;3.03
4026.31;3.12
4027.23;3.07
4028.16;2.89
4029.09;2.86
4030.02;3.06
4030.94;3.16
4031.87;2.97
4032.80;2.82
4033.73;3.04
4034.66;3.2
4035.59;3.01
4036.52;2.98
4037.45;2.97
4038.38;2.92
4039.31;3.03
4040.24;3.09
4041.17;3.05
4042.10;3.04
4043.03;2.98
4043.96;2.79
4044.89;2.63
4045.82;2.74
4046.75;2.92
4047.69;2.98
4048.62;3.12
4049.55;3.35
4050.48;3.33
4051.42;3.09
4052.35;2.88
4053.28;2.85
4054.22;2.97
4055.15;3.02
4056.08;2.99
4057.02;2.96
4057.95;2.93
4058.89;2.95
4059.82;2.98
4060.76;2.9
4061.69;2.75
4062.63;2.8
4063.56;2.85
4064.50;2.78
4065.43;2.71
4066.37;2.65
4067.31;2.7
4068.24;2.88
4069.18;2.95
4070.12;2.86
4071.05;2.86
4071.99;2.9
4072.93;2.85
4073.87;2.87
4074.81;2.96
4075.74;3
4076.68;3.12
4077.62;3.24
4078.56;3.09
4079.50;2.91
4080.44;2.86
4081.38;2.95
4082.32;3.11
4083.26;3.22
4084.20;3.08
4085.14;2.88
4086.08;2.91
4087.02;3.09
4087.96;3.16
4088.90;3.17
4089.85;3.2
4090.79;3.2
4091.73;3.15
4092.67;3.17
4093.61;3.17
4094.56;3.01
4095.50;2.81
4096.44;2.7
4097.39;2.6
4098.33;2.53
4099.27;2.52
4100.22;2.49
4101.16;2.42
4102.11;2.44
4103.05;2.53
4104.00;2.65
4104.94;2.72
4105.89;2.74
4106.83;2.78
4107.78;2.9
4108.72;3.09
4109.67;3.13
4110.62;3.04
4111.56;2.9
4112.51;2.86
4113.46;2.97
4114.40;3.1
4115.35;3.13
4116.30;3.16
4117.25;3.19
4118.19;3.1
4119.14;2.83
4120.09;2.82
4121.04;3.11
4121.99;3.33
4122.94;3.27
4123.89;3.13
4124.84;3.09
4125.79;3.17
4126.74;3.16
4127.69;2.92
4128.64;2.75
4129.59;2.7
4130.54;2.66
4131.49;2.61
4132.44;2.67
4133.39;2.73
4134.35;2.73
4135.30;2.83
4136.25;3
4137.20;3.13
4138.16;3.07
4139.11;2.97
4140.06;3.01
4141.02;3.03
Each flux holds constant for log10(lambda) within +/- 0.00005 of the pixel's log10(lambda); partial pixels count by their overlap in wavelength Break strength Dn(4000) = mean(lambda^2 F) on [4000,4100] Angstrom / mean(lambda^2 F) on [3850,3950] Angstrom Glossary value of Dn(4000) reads 1.8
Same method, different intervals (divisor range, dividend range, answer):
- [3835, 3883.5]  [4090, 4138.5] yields 2.06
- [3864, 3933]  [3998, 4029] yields 1.76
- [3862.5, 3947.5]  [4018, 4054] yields 1.80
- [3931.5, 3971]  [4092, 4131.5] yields 1.90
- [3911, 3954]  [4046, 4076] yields 1.73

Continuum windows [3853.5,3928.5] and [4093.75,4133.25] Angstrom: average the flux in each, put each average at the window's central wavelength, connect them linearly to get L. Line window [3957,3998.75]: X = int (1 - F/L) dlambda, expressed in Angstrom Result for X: 4.1 Angstrom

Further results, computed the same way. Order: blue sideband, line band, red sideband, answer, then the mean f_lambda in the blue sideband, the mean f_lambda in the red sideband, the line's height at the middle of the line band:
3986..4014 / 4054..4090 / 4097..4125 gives -0.8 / 2.88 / 2.88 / 2.88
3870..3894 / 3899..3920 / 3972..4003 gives -3.1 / 1.67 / 2.47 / 1.88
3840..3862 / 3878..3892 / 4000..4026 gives 1.8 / 1.65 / 3.07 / 1.95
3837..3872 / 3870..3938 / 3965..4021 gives 4.2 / 1.6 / 2.49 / 1.92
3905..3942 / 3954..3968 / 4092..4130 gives 1.4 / 1.76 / 2.91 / 1.99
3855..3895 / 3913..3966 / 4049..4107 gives 6.8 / 1.69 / 2.91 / 2.08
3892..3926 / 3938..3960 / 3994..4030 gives 3.7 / 2.08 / 3.02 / 2.45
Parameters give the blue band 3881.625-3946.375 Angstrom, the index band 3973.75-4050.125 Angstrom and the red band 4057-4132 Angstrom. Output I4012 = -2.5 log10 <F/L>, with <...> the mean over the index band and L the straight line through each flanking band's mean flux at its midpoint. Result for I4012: -0.18 mag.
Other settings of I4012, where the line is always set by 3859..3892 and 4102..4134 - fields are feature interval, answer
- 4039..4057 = -0.165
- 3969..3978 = 0.481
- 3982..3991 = -0.133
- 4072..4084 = -0.109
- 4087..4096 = -0.118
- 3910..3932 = -0.015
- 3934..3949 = 0.266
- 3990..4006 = -0.220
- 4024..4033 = -0.210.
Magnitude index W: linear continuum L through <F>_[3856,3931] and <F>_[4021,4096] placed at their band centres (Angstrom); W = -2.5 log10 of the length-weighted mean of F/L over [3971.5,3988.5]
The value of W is 0.13 mag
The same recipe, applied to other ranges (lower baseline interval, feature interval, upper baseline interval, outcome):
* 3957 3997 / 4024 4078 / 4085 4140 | -0.18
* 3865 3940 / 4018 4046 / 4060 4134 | -0.18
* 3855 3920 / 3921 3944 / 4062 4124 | 0.38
